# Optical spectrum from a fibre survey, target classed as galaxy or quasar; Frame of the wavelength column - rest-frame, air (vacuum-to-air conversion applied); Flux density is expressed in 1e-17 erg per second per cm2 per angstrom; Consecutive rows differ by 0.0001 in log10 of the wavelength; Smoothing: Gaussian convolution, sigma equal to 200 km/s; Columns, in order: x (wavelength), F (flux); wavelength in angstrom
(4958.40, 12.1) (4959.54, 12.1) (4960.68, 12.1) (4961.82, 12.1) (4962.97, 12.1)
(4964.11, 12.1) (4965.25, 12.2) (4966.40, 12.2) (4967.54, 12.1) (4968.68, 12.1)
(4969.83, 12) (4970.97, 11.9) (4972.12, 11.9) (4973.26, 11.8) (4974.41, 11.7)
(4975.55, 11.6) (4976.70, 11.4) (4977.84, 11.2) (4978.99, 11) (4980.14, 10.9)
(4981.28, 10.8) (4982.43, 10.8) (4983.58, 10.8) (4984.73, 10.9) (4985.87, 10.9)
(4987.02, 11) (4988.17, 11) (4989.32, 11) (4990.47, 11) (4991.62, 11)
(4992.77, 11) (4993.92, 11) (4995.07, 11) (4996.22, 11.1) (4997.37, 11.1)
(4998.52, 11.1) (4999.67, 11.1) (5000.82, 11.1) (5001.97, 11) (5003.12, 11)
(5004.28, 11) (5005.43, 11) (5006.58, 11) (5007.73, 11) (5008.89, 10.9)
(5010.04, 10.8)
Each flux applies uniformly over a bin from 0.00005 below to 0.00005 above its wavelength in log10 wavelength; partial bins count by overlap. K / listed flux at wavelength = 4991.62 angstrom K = 11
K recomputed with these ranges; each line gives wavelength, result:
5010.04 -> 10.8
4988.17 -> 11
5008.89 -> 10.9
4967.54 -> 12.1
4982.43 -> 10.8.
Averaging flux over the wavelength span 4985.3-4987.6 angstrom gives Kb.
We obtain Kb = 11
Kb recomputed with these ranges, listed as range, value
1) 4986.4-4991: 11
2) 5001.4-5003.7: 11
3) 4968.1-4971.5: 12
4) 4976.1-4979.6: 11.2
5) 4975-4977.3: 11.5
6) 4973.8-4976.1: 11.7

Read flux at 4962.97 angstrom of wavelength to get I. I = 12.1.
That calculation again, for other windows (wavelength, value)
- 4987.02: 11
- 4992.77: 11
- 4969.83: 12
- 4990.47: 11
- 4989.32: 11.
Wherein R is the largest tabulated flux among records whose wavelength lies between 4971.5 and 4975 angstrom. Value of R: 11.9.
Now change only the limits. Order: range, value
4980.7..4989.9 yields 11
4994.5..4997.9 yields 11.1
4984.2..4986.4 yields 10.9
